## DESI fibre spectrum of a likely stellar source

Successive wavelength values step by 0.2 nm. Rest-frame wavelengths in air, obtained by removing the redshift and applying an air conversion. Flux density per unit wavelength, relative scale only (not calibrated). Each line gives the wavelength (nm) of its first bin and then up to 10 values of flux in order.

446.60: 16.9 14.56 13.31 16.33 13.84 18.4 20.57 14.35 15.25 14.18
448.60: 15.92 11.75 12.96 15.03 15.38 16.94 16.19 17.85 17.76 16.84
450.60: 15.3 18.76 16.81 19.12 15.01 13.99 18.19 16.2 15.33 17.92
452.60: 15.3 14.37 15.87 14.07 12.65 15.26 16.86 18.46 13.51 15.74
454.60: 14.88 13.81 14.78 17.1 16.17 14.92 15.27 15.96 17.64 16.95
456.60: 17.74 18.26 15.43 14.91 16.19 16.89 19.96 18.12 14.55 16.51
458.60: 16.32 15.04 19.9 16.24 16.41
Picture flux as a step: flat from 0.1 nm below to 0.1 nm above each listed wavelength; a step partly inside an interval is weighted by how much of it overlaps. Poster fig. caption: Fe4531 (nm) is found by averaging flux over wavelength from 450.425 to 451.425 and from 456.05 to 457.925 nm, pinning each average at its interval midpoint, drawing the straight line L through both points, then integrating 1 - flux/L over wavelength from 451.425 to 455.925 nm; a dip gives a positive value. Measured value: 0.430 nm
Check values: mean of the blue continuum 17.1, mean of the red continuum 17.1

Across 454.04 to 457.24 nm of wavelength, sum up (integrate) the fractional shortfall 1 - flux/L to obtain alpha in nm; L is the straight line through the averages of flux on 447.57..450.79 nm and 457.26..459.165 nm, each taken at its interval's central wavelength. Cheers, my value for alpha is 0.154 nm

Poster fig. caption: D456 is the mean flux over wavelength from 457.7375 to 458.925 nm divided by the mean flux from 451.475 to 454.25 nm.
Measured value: 1.07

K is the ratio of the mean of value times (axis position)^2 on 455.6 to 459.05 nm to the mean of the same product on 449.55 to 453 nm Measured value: 1.04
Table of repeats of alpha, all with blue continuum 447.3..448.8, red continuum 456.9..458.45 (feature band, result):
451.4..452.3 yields 0.015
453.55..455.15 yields 0.081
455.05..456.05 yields 0.035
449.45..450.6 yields -0.068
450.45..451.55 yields -0.057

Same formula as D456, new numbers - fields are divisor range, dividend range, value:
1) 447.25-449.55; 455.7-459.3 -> 1.10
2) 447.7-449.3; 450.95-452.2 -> 1.10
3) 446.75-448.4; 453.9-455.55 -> 0.99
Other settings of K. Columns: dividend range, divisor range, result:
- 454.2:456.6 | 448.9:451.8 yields 0.98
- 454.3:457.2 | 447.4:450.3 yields 1.04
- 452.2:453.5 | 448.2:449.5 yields 1.07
